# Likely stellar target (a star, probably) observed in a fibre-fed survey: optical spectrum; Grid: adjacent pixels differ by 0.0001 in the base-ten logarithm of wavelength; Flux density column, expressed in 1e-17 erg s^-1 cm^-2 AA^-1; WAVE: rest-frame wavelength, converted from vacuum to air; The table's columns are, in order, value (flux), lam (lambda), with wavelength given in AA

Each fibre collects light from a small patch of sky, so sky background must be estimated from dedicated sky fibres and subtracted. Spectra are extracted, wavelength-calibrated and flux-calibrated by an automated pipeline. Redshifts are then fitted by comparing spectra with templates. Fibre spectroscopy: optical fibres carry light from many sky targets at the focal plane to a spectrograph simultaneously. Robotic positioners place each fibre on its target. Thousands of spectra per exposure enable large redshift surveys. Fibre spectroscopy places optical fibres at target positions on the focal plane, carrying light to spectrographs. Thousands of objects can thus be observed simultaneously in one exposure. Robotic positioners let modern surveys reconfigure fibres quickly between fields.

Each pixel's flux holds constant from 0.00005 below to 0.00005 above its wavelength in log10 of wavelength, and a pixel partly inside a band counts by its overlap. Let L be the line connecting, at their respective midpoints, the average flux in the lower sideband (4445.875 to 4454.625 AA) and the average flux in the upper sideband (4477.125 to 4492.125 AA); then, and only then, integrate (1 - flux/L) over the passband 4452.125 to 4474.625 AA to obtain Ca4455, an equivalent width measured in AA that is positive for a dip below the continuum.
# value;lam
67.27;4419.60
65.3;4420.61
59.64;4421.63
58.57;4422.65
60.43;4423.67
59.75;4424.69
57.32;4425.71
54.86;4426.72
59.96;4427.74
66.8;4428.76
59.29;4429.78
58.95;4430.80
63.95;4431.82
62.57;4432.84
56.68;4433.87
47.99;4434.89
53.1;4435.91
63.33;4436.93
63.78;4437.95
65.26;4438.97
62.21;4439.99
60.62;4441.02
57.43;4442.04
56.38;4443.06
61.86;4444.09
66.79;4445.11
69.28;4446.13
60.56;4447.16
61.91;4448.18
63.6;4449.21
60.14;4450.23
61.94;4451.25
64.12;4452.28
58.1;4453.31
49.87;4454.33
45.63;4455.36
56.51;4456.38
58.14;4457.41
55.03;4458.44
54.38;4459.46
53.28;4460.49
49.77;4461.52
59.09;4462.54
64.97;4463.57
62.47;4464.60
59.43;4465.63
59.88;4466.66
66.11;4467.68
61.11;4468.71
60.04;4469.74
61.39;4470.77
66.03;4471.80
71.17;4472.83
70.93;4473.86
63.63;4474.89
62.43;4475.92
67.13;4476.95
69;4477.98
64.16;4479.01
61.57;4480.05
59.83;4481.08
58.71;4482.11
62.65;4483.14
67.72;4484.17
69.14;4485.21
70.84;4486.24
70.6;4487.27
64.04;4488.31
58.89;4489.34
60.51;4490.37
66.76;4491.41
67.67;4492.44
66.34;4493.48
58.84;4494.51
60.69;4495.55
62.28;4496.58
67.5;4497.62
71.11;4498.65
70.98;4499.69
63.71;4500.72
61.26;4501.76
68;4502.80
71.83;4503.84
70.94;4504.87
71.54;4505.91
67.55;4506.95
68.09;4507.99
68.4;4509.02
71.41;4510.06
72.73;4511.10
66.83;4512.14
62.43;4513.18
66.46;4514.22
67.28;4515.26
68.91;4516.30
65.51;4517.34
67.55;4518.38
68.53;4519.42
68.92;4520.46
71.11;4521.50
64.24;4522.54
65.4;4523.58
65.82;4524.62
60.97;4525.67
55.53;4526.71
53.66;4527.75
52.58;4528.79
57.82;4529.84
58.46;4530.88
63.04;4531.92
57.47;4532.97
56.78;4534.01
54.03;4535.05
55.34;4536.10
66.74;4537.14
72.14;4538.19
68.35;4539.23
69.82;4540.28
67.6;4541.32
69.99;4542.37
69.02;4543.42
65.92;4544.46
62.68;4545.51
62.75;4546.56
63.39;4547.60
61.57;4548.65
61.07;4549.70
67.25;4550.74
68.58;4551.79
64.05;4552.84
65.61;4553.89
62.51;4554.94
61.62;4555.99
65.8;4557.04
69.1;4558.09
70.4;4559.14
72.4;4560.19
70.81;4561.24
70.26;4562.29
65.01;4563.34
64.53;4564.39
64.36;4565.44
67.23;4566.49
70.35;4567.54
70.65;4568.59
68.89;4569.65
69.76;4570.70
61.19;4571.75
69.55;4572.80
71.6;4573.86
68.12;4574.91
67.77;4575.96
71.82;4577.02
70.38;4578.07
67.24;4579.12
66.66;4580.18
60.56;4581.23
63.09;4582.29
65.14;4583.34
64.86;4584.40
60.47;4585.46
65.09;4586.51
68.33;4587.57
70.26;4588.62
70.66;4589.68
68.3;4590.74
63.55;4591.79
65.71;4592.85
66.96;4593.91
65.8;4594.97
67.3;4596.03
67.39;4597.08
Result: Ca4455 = 1.1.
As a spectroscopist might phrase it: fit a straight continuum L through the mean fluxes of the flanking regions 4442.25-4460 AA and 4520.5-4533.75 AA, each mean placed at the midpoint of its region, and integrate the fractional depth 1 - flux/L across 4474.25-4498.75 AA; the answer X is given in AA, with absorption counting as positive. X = -2.0 AA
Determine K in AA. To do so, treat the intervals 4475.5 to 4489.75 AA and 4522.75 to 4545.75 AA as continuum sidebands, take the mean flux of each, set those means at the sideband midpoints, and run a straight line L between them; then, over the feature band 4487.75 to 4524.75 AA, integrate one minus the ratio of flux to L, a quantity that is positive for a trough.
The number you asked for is -1.8 AA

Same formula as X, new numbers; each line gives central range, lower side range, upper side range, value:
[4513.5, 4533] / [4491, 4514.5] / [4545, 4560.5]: 0.90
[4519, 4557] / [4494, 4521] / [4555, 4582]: 2.33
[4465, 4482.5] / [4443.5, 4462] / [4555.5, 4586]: -1.10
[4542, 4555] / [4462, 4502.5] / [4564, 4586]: 0.23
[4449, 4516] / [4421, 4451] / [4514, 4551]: -1.71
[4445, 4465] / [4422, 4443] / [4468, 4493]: 1.10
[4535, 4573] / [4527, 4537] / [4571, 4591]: -3.07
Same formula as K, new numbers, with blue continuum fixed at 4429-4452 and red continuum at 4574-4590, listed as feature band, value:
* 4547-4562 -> -0.1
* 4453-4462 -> 1.2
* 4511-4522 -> -0.6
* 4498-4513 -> -1.2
